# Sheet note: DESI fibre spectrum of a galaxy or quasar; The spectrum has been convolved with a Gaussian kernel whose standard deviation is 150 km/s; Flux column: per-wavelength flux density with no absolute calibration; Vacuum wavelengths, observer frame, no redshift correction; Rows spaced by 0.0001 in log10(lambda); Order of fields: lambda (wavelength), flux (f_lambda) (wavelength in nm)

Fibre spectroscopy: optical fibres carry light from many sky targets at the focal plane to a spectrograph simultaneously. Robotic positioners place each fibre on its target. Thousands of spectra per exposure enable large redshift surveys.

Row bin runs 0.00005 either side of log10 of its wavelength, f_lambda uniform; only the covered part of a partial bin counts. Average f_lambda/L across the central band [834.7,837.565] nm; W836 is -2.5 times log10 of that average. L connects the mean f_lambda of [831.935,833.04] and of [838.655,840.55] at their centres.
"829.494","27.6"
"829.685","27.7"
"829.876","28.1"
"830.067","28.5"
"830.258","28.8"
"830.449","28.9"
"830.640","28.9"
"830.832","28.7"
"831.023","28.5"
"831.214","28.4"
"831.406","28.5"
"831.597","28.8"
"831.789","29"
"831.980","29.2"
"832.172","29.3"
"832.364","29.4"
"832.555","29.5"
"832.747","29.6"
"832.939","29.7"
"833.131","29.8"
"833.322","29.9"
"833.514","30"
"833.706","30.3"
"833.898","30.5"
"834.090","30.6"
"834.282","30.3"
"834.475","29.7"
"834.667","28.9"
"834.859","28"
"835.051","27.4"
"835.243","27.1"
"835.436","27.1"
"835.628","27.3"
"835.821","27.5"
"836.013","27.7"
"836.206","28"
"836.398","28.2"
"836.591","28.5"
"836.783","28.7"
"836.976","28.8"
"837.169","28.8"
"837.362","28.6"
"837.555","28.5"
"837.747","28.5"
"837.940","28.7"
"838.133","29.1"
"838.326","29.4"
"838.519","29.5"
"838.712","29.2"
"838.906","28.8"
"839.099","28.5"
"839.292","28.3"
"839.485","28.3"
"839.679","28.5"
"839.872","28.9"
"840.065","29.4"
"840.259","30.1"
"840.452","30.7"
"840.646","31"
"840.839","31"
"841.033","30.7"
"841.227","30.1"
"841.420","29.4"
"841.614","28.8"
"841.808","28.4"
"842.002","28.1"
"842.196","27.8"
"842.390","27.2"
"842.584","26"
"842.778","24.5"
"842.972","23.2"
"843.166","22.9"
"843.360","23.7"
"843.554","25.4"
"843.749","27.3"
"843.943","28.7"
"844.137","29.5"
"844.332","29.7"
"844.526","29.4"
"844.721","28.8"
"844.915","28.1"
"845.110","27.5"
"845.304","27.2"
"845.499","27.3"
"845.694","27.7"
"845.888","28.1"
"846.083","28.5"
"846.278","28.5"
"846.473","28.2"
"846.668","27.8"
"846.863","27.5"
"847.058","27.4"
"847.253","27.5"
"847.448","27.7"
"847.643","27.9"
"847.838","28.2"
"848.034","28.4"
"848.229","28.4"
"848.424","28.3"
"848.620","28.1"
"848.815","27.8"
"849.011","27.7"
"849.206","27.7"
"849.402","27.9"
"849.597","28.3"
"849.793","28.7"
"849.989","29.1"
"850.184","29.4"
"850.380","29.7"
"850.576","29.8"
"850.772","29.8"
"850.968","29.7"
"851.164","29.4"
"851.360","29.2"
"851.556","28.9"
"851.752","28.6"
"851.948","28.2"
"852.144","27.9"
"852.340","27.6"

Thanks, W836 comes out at 0.05 mag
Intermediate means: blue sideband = 29.4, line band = 28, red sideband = 29.1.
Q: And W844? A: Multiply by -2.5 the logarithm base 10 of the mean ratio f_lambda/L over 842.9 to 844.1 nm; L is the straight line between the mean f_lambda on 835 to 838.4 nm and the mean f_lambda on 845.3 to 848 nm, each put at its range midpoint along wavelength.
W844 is 0.10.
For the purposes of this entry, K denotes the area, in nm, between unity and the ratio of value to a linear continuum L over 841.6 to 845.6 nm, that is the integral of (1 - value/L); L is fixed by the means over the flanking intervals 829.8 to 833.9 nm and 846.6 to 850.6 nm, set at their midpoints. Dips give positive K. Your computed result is 0.200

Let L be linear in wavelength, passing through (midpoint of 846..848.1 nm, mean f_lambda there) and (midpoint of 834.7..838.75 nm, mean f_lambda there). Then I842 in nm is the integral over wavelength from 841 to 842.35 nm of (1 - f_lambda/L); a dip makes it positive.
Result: -0.036 nm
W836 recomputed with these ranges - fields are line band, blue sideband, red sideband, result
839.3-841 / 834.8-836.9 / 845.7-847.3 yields -0.07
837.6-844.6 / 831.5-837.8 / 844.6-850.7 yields 0.01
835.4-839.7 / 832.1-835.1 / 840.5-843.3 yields 0.01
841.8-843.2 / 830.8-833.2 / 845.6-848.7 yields 0.09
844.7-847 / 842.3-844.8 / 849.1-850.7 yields -0.02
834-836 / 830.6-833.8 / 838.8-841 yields 0.04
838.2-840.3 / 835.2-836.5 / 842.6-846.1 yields -0.06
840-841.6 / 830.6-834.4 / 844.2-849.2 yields -0.06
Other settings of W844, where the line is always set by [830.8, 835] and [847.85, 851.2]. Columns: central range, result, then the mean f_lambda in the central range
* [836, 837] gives 0.03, 28.3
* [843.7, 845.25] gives 0.01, 28.6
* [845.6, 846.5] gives 0.02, 28.2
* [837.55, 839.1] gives 0.01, 29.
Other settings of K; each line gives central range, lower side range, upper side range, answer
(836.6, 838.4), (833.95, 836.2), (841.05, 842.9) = -0.04 nm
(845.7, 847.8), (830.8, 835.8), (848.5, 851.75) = 0.07 nm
